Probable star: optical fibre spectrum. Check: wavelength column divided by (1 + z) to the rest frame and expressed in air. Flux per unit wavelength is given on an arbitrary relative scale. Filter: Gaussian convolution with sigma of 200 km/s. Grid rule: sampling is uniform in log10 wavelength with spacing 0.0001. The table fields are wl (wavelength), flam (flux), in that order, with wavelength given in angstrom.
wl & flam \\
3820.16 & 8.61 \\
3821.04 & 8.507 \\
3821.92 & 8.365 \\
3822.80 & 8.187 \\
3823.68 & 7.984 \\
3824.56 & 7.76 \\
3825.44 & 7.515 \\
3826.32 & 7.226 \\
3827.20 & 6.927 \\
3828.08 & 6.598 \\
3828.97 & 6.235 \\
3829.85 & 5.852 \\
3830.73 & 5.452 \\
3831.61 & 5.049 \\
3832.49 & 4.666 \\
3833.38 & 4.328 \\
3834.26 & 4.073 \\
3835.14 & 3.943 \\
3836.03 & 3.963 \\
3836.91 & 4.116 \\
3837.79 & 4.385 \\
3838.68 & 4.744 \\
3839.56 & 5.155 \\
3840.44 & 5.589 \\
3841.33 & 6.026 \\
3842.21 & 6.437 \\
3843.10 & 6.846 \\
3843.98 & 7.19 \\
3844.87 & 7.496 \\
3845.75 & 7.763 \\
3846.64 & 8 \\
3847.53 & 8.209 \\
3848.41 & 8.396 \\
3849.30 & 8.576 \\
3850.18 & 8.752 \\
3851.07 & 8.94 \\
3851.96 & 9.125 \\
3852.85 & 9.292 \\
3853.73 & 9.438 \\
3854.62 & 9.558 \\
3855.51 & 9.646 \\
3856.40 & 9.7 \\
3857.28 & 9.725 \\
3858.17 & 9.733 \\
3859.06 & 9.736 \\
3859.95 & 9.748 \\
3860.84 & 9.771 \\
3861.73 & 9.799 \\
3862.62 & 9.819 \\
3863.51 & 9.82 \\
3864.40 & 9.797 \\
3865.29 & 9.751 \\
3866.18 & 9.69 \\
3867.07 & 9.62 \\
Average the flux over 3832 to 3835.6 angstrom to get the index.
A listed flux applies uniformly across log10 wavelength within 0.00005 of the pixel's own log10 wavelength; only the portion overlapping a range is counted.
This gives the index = 4.26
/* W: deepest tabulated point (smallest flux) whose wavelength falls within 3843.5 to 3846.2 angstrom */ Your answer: 7.19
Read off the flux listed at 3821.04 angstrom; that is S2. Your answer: 8.507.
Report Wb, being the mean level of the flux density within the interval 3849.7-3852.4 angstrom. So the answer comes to 8.93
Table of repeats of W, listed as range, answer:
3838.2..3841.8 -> 4.744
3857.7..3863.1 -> 9.733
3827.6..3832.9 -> 4.666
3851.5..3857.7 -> 9.125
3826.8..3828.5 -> 6.598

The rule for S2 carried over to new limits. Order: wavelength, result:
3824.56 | 7.76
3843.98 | 7.19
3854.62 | 9.558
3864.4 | 9.797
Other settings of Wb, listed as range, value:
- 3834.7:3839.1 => 4.22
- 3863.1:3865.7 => 9.79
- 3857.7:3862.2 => 9.74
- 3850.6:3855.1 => 9.26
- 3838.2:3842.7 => 5.59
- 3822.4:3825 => 7.98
